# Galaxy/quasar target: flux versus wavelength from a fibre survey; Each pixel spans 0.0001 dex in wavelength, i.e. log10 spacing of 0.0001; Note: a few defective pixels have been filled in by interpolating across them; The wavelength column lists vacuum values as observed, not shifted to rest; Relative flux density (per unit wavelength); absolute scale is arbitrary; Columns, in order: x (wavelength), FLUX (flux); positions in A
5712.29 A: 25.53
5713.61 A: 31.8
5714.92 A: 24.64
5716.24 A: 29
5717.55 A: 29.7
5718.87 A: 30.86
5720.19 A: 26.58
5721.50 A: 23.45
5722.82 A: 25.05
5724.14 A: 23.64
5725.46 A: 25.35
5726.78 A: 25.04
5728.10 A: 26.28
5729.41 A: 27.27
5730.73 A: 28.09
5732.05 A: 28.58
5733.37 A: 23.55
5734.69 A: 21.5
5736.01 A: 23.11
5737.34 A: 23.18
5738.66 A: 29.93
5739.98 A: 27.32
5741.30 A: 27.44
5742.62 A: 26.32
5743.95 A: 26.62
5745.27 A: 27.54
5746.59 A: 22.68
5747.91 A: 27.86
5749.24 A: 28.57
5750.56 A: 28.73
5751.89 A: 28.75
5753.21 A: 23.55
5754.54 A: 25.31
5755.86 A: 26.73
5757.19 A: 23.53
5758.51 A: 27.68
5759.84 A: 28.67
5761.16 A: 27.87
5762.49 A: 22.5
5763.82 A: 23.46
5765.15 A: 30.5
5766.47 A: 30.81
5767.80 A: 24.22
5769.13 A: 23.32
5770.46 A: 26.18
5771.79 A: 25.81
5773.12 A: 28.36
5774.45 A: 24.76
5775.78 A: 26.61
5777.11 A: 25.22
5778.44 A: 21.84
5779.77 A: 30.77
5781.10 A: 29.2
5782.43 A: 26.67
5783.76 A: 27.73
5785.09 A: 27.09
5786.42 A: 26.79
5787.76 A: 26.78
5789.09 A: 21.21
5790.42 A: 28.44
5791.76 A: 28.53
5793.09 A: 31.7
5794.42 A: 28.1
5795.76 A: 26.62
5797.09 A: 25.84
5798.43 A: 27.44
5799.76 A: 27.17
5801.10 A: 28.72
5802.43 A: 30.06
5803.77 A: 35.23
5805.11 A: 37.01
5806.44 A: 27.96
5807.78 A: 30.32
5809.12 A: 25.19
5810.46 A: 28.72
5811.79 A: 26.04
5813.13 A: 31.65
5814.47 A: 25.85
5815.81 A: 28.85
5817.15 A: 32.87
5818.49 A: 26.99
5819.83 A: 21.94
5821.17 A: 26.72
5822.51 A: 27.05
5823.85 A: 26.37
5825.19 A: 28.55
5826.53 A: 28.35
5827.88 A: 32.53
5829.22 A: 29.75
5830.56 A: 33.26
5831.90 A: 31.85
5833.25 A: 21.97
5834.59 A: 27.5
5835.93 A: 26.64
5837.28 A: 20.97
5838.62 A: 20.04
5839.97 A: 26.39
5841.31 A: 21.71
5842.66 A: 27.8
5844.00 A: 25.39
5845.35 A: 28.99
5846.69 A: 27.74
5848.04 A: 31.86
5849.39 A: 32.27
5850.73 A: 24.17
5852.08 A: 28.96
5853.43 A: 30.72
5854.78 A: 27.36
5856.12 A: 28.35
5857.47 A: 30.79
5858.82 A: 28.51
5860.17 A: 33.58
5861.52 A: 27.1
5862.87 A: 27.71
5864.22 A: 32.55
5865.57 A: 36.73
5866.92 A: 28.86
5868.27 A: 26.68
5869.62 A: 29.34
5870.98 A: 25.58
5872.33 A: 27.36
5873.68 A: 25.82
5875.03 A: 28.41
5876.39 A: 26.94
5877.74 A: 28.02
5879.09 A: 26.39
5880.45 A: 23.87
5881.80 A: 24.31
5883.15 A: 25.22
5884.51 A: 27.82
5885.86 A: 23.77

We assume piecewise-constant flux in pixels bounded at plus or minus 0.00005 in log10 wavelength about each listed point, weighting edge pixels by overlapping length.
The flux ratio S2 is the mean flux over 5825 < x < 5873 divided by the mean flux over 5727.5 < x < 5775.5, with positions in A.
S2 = 1.08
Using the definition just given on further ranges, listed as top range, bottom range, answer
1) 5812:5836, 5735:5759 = 1.07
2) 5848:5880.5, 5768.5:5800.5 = 1.07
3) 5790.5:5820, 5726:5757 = 1.10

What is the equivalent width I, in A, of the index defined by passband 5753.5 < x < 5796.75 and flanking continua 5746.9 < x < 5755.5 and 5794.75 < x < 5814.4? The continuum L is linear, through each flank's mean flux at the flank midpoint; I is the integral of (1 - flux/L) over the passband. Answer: 1.9 A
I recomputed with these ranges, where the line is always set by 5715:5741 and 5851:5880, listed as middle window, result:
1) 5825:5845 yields 0.93 A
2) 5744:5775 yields 0.38 A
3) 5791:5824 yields -1.08 A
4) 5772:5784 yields 0.17 A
